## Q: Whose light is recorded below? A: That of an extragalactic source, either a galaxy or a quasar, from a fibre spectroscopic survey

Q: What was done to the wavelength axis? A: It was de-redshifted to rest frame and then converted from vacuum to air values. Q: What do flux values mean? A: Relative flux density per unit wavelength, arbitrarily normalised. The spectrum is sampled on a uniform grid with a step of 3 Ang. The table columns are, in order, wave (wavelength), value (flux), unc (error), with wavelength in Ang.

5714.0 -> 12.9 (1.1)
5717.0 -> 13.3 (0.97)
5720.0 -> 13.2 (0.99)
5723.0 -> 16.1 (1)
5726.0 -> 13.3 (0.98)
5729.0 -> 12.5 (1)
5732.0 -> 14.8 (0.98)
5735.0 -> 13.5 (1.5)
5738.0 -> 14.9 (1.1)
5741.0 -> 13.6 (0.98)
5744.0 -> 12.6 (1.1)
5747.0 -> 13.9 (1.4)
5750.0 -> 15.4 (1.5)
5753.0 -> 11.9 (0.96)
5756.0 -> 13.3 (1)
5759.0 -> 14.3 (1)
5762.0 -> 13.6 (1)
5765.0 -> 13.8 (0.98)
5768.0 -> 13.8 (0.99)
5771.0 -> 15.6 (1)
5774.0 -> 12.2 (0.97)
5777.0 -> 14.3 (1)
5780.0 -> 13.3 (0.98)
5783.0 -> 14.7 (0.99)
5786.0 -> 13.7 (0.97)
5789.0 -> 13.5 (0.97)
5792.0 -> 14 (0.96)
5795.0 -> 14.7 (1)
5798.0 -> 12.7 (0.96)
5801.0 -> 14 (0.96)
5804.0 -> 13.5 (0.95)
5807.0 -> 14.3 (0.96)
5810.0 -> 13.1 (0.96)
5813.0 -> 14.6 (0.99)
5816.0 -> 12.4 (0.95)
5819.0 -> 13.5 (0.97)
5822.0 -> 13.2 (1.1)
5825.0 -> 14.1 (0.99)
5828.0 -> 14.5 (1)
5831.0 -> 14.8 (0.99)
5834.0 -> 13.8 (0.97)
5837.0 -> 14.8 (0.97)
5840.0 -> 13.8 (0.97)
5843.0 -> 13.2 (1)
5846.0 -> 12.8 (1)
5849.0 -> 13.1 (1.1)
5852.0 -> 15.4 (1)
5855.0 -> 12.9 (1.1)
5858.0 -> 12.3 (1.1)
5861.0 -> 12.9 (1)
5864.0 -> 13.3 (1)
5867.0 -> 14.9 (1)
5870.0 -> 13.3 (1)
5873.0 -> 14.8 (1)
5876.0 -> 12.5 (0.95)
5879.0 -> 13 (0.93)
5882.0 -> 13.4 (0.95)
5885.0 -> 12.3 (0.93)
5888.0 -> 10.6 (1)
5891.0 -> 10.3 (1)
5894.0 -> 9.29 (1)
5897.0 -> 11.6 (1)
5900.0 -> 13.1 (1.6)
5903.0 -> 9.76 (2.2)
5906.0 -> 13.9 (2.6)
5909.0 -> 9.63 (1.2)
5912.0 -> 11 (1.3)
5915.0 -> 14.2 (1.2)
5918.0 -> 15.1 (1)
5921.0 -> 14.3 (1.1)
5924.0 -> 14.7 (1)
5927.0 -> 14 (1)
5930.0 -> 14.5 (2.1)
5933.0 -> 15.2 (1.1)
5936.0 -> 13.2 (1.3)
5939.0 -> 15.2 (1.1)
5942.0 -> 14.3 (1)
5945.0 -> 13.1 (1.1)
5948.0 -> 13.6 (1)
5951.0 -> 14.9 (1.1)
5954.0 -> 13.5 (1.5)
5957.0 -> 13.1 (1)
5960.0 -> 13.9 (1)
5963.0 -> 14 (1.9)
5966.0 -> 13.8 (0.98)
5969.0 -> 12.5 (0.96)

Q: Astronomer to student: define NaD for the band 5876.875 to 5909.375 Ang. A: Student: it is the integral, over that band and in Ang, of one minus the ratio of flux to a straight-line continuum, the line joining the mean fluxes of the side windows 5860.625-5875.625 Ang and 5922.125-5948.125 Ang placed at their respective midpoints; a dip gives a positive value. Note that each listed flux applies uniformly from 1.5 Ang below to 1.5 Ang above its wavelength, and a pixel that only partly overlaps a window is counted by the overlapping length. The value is 5.5 Ang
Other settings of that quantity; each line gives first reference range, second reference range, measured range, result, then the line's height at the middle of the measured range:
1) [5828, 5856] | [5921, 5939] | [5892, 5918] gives 4.59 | 14.3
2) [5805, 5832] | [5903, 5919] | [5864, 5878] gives -0.82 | 13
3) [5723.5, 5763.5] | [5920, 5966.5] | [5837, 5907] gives 6.03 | 14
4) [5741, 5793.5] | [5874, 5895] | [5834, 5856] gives -2.31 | 12.4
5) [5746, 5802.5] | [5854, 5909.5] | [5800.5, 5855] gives -2.97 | 13.1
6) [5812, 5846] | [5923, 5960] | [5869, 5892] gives 2.29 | 13.9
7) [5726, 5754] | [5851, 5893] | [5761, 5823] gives -1.65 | 13.4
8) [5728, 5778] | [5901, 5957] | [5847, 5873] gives 0.11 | 13.6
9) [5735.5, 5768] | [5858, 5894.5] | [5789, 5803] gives -0.49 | 13.3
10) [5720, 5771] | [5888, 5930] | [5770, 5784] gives -0.37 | 13.6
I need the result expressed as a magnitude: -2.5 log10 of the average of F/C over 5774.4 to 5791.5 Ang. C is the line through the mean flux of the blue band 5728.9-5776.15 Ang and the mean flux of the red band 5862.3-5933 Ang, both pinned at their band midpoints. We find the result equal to -0.018 mag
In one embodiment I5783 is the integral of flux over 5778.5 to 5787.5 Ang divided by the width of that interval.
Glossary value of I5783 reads 13.9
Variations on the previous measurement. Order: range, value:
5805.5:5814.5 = 14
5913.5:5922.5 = 14.5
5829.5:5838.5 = 14.5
